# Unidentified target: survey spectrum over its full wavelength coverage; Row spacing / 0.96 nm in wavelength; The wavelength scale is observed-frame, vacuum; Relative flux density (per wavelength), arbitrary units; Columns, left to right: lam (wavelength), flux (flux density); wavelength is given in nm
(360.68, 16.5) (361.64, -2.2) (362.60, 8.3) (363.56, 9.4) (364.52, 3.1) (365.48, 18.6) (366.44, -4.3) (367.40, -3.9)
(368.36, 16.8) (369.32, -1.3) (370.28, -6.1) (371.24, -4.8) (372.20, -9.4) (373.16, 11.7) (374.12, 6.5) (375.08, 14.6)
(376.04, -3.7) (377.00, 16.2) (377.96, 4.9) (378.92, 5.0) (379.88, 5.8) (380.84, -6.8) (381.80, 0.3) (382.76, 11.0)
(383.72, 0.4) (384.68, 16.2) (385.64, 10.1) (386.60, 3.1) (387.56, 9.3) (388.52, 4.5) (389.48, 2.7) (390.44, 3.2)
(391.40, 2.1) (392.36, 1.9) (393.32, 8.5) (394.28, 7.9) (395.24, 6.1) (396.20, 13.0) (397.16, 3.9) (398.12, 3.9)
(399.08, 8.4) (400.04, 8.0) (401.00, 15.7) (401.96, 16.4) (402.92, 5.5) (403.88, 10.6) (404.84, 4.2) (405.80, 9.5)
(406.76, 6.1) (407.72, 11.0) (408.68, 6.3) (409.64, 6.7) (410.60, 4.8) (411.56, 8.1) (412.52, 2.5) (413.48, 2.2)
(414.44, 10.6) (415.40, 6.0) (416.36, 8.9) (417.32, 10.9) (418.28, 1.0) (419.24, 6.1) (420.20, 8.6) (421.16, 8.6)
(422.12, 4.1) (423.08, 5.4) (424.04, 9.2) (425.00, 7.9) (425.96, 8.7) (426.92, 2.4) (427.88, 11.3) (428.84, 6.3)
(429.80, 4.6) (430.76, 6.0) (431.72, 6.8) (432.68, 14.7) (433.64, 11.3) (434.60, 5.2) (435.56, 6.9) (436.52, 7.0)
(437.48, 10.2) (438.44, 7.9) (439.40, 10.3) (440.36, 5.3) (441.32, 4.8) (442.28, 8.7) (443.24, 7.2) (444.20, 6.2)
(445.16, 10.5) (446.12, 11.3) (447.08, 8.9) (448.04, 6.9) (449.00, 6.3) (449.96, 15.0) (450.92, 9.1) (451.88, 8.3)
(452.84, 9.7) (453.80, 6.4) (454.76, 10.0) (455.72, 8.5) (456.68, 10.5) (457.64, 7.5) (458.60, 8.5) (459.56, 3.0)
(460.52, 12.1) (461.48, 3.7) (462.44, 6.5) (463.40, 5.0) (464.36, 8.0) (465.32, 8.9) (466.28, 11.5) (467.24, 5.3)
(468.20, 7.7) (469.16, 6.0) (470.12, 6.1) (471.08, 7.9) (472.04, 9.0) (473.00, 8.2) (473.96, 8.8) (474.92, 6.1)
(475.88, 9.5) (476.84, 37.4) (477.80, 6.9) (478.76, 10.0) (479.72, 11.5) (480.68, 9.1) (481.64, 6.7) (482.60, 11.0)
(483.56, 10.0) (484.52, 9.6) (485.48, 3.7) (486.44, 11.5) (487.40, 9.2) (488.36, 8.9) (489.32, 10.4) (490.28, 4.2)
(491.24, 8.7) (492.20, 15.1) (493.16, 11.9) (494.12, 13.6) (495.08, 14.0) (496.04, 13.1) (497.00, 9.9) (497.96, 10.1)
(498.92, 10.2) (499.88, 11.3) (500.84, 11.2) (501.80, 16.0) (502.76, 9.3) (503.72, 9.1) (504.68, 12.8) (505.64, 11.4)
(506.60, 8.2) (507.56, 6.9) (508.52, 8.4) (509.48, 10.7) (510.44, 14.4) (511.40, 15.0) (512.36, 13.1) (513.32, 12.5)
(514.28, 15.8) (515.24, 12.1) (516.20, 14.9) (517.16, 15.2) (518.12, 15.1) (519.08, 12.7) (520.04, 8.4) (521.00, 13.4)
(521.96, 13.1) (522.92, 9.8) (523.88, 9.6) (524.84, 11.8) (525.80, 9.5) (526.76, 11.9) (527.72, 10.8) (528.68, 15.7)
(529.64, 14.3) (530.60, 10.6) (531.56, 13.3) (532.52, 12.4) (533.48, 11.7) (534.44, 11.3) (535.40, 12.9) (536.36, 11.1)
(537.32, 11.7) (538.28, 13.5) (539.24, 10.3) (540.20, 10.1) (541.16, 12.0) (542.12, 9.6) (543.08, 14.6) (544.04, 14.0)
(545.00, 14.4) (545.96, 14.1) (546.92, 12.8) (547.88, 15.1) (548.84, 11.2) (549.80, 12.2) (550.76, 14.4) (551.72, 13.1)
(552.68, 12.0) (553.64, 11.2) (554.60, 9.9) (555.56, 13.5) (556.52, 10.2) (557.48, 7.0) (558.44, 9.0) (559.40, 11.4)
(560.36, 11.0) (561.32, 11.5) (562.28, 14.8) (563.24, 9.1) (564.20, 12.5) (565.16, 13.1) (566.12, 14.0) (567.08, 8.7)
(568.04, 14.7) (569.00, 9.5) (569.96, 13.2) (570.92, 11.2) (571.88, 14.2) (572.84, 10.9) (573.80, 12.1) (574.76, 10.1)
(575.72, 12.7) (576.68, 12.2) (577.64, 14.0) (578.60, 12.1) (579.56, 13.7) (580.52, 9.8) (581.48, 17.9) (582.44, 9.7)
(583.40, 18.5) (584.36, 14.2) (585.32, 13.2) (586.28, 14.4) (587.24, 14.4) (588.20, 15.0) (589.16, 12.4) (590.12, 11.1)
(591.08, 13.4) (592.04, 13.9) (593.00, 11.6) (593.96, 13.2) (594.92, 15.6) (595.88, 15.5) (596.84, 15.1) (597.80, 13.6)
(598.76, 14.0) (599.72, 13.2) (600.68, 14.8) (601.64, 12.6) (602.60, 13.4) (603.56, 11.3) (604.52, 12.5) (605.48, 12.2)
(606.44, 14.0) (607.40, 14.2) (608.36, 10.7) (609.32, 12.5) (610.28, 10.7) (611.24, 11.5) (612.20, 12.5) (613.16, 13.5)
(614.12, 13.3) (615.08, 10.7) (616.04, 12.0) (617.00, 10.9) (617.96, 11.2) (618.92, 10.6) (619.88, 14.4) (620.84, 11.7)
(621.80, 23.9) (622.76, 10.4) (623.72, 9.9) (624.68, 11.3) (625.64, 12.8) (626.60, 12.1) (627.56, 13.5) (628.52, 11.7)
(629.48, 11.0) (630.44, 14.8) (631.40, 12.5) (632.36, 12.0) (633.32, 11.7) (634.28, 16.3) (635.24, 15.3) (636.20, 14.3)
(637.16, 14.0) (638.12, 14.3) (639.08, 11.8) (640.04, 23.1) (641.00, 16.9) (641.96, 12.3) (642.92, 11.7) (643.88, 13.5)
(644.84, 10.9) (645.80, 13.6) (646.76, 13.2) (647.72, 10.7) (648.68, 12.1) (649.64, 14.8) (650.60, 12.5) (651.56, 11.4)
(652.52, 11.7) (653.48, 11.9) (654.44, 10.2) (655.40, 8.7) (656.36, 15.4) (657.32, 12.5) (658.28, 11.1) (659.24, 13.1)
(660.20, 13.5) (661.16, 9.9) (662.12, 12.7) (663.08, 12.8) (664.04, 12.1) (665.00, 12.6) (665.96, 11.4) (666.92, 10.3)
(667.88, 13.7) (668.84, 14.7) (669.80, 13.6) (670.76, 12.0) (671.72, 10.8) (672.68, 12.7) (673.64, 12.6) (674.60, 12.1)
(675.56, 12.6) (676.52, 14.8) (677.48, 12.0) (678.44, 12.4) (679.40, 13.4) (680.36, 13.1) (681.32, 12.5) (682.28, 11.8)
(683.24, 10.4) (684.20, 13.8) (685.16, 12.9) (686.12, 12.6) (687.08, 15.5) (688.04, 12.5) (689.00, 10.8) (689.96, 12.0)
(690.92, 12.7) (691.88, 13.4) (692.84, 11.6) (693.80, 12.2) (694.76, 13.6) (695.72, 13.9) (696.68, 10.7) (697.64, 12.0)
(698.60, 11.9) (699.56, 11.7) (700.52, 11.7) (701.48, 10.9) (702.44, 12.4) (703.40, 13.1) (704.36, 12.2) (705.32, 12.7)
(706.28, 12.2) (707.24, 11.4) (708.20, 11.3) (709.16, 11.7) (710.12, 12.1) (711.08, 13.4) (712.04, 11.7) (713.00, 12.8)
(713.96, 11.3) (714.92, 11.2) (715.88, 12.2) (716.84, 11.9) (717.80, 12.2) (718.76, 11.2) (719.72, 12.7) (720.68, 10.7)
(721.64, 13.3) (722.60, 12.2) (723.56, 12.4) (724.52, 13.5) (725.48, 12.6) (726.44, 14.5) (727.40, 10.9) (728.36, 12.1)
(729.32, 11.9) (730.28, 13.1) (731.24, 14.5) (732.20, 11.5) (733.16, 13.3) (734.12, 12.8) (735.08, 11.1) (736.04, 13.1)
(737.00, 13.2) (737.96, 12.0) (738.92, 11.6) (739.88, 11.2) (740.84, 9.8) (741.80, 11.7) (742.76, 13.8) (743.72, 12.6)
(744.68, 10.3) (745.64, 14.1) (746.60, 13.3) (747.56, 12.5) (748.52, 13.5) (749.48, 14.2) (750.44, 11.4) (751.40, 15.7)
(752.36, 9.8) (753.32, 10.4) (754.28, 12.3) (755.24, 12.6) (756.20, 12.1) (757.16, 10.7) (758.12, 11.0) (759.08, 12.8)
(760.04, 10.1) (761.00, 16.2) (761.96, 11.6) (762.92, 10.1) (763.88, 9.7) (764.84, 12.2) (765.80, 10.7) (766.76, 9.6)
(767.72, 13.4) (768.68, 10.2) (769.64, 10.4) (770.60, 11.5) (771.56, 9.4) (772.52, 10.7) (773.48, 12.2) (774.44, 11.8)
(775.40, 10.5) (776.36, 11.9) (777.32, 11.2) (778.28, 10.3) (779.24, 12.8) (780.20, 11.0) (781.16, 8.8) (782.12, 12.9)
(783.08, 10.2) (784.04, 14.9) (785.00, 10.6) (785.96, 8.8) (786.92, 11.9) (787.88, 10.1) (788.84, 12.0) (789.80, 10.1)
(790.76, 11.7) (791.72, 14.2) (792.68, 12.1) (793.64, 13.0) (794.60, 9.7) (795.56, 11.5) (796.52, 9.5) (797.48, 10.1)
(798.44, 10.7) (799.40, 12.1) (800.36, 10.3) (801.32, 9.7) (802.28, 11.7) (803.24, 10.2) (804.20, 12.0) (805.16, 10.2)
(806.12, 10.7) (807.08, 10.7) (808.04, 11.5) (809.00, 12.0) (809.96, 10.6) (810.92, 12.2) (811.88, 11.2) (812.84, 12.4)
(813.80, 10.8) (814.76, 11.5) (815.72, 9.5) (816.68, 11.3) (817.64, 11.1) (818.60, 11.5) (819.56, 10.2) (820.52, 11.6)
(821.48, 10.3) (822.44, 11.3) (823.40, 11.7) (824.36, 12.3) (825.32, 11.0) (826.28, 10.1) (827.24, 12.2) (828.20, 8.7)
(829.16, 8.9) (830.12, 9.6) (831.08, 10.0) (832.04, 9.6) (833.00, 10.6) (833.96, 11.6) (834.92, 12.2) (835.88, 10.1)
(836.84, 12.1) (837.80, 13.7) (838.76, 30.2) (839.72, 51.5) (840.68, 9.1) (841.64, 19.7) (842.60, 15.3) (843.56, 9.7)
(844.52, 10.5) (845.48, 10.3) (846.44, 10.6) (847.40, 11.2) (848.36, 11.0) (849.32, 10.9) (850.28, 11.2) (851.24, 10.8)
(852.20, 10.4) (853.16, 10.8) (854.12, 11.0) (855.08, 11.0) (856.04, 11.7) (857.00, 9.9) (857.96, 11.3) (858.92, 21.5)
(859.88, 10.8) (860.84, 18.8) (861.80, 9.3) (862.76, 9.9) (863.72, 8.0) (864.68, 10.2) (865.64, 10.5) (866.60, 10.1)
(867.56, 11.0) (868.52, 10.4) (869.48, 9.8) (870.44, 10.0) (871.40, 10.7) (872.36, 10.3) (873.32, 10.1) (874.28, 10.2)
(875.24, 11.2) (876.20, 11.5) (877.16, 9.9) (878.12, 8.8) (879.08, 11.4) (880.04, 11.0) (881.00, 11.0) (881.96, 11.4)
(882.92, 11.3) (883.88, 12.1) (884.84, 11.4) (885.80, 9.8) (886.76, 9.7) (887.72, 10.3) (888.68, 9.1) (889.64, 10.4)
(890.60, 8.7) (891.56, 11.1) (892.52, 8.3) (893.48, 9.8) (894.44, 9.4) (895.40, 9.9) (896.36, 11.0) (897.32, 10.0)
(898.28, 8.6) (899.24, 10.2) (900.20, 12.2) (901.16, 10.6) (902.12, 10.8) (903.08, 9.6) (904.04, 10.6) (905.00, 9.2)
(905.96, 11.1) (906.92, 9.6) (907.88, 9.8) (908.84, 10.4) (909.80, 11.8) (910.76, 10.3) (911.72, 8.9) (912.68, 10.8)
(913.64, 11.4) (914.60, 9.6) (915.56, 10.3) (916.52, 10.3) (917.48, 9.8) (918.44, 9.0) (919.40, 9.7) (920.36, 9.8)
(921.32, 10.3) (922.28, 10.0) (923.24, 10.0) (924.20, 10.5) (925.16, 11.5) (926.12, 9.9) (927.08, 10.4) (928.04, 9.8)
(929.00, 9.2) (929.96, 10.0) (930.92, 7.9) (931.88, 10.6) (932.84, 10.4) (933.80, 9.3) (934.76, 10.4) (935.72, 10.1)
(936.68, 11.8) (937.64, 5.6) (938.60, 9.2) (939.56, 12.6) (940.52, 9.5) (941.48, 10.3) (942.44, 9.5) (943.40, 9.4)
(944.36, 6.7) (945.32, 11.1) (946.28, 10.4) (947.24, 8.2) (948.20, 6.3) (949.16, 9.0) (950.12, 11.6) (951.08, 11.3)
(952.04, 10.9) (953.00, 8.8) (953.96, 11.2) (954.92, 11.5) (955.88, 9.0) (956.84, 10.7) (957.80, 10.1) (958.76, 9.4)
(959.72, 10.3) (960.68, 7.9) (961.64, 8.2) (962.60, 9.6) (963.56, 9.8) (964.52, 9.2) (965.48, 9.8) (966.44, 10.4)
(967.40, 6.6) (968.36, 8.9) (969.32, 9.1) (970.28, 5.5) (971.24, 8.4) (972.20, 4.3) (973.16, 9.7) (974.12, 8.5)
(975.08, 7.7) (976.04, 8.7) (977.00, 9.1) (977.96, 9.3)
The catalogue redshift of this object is 0.28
